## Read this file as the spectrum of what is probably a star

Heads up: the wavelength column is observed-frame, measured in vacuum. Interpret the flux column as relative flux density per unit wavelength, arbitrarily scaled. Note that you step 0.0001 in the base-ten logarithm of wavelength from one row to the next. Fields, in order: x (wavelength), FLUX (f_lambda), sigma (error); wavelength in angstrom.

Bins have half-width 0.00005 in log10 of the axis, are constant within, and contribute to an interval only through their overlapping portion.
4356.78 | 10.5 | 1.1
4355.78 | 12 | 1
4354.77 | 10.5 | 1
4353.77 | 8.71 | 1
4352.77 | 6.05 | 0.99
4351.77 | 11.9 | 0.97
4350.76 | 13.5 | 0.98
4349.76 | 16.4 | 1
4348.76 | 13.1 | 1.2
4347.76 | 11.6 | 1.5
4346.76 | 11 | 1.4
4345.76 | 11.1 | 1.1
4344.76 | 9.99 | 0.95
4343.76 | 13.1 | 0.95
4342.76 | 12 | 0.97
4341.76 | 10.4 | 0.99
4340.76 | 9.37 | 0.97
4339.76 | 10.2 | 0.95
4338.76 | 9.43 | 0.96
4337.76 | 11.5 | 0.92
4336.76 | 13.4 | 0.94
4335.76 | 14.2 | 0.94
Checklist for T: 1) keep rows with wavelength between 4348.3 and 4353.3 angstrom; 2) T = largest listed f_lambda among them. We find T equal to 16.4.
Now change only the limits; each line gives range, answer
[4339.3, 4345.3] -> 13.1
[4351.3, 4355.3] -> 11.9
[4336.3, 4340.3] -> 13.4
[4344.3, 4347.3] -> 11.1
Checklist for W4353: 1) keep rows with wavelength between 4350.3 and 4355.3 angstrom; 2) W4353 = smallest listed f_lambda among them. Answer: 6.05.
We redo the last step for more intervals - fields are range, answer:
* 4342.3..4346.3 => 9.99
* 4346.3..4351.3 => 11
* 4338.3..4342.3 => 9.37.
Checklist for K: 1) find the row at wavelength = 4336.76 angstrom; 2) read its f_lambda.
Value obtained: 13.4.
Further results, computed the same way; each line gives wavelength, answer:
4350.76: 13.5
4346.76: 11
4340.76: 9.37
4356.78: 10.5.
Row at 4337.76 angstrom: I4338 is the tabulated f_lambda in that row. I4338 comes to 11.5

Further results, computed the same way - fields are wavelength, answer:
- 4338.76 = 9.43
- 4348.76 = 13.1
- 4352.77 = 6.05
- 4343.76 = 13.1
